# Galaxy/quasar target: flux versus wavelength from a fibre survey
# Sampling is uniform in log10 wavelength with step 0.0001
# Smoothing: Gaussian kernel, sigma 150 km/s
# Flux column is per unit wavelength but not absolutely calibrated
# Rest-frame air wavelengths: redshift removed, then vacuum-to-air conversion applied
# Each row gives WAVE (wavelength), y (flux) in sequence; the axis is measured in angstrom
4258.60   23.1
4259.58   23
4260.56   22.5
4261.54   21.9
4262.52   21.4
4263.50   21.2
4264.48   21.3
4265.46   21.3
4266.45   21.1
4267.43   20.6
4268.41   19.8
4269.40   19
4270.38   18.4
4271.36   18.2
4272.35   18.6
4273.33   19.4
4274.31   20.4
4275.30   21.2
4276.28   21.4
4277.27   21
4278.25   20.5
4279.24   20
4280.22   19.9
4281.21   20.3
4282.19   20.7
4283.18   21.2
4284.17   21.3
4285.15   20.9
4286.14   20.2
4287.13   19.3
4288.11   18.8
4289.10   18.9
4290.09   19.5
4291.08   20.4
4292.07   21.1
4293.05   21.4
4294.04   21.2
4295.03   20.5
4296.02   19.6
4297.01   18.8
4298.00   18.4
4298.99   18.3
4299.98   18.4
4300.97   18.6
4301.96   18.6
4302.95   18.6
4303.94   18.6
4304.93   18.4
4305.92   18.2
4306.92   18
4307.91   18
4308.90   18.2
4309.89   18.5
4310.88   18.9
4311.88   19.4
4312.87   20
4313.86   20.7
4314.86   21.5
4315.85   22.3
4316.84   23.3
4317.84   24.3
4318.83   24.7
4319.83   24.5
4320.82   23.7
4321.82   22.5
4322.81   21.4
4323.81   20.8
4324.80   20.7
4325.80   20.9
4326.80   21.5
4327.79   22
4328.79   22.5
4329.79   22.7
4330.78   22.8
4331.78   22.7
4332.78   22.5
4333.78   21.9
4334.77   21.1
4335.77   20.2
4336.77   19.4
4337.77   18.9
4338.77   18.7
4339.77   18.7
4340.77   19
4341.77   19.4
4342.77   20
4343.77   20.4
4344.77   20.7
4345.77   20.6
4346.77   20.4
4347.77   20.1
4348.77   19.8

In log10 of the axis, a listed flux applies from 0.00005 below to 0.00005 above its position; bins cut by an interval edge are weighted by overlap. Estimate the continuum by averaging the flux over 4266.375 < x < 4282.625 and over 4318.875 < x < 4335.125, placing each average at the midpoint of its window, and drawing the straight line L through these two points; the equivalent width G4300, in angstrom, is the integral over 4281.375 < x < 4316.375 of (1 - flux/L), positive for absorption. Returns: 2.4 angstrom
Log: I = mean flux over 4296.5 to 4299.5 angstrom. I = 18.5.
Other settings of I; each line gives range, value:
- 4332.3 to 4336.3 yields 21.4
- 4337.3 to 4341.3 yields 18.8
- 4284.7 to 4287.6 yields 20.1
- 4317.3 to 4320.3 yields 24.4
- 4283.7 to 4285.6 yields 21.2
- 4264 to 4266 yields 21.2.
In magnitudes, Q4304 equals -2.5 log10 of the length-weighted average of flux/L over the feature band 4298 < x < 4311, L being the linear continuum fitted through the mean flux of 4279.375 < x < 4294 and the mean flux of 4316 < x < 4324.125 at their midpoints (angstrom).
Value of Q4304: 0.19 mag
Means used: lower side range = 20.3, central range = 18.4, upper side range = 23.2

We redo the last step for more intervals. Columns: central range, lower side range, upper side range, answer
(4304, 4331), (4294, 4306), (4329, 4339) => -0.05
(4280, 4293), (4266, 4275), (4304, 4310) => -0.07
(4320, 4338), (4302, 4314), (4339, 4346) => -0.12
